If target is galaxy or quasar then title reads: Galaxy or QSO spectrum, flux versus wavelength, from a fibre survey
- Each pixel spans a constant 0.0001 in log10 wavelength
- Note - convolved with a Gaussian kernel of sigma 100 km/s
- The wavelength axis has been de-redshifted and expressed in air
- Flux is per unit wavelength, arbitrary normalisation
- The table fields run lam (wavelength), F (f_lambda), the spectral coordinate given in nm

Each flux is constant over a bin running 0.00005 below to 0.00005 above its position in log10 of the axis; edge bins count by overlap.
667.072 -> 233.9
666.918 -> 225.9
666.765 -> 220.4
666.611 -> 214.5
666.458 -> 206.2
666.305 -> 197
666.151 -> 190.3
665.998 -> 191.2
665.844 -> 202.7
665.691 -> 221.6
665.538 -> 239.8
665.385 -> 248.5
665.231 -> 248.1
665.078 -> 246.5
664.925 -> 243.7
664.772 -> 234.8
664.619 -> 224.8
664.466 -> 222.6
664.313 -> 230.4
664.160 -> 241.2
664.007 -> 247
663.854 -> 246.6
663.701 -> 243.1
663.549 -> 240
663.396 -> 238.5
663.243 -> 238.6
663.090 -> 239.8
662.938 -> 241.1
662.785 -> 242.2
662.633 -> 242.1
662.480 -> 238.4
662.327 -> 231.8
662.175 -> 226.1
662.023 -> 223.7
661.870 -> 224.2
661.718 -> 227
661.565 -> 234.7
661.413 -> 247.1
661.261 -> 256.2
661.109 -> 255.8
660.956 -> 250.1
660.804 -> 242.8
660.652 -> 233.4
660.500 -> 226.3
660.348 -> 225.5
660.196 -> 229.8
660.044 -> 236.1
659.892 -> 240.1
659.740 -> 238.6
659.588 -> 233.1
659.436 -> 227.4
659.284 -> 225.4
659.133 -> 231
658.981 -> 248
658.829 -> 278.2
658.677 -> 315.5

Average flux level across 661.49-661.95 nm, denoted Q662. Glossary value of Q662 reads 228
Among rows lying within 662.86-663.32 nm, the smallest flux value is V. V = 238.6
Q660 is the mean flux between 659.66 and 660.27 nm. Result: 236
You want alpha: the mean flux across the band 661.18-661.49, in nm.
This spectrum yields 252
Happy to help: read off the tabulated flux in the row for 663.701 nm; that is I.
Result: 243.1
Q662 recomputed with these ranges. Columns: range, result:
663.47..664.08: 244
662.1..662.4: 229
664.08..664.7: 230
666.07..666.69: 202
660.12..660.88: 232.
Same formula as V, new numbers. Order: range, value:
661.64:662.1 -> 223.7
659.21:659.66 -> 225.4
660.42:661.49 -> 226.3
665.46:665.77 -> 221.6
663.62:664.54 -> 222.6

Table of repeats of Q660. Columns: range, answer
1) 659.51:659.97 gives 237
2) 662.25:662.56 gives 235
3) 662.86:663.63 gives 240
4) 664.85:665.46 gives 246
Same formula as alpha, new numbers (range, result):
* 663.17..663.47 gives 238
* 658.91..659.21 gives 240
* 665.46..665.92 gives 222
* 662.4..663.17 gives 241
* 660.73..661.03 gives 247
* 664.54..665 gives 234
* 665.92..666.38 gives 192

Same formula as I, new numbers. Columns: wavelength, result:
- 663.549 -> 240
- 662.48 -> 238.4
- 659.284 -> 225.4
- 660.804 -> 242.8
